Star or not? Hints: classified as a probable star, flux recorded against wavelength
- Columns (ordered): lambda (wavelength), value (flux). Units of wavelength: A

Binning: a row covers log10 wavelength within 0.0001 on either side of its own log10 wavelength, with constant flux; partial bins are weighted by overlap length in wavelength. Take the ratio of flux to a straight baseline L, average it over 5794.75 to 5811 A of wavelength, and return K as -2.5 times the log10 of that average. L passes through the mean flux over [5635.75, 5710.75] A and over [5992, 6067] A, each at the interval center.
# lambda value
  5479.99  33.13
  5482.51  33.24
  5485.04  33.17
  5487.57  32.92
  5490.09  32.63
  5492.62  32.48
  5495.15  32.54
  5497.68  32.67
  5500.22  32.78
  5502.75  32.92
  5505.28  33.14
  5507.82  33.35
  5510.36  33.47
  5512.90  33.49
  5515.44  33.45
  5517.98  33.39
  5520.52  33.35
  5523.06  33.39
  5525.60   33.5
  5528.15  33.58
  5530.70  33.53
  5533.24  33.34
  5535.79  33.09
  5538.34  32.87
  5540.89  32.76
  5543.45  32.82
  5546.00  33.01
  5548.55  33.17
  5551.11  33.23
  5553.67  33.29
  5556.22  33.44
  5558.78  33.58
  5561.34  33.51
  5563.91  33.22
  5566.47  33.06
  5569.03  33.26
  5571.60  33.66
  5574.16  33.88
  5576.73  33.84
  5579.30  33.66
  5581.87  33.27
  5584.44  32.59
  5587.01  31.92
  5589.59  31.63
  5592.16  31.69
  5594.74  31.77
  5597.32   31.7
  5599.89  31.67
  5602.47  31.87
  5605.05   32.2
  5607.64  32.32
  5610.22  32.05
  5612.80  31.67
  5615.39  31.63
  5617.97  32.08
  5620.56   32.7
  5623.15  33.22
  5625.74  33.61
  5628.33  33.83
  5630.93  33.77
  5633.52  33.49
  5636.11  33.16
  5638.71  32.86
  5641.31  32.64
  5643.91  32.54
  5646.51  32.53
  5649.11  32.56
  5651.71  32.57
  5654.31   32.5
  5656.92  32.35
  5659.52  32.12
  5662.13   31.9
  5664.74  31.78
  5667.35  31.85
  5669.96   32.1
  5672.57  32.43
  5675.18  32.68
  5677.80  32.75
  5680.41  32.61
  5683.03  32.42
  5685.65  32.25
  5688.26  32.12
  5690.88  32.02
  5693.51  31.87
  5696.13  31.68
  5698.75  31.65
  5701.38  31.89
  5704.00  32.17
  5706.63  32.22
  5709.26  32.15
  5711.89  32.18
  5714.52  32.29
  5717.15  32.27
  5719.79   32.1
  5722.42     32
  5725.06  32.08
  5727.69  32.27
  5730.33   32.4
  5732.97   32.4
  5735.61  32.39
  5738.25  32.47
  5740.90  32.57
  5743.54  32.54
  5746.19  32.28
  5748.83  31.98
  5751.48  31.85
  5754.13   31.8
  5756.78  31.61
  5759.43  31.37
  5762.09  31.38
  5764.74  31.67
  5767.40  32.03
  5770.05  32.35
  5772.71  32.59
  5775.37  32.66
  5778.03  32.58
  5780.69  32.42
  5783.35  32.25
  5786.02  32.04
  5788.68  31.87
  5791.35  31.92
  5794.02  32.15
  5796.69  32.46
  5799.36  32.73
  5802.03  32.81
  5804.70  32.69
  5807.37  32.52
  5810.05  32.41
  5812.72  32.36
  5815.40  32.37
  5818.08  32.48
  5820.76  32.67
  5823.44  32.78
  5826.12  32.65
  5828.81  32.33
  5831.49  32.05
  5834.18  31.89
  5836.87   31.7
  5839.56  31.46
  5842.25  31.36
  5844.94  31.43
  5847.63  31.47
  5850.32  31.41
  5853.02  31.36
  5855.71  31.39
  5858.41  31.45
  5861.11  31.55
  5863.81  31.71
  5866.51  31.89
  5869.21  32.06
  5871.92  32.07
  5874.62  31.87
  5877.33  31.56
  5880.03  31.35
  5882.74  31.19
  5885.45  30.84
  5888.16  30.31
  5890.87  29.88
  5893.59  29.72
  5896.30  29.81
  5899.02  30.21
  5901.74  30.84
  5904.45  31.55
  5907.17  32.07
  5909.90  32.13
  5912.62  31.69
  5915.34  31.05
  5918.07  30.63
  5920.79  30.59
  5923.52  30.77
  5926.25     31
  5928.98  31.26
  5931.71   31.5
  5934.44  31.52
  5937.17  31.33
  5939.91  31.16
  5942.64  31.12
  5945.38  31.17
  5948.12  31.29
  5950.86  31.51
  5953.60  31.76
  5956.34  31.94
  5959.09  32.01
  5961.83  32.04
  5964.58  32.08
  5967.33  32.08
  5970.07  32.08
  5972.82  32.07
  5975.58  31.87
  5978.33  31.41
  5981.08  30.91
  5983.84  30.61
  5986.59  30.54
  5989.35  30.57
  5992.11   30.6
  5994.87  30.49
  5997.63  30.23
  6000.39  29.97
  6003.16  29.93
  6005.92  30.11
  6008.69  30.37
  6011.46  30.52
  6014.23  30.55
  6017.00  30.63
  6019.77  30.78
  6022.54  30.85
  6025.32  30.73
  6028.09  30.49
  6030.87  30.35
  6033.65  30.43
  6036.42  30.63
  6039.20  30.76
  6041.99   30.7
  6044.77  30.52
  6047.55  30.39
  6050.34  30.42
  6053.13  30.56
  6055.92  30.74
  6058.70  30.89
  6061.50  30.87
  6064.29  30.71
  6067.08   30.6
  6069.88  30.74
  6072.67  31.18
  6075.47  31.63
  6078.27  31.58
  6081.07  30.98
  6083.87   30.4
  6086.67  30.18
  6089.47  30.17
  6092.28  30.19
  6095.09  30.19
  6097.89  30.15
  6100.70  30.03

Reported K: -0.03 mag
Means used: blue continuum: 32.3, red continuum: 30.5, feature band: 32.6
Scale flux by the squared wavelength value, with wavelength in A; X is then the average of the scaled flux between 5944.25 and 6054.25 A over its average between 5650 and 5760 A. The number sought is 1.06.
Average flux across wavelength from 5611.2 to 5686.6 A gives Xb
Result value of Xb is 32.6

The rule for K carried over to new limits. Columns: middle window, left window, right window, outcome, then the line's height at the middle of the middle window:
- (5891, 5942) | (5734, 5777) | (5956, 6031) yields 0.01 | 31.3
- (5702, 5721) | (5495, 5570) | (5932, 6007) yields 0.01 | 32.4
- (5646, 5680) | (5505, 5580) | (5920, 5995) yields 0.01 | 32.8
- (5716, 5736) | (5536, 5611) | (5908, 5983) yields 0.00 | 32.3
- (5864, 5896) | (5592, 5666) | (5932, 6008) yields 0.01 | 31.5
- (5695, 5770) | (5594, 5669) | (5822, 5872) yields 0.00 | 32.1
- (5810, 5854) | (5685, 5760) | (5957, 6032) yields -0.01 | 31.6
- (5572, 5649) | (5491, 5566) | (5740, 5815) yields 0.01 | 32.9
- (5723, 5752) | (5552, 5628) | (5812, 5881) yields 0.00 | 32.2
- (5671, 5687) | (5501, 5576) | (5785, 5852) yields 0.01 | 32.7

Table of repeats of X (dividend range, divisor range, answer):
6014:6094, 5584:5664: 1.10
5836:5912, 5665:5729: 1.03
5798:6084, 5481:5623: 1.09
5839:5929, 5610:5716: 1.04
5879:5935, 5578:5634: 1.06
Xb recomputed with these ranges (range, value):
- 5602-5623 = 32.1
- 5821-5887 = 31.7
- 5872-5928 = 31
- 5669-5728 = 32.2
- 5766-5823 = 32.4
